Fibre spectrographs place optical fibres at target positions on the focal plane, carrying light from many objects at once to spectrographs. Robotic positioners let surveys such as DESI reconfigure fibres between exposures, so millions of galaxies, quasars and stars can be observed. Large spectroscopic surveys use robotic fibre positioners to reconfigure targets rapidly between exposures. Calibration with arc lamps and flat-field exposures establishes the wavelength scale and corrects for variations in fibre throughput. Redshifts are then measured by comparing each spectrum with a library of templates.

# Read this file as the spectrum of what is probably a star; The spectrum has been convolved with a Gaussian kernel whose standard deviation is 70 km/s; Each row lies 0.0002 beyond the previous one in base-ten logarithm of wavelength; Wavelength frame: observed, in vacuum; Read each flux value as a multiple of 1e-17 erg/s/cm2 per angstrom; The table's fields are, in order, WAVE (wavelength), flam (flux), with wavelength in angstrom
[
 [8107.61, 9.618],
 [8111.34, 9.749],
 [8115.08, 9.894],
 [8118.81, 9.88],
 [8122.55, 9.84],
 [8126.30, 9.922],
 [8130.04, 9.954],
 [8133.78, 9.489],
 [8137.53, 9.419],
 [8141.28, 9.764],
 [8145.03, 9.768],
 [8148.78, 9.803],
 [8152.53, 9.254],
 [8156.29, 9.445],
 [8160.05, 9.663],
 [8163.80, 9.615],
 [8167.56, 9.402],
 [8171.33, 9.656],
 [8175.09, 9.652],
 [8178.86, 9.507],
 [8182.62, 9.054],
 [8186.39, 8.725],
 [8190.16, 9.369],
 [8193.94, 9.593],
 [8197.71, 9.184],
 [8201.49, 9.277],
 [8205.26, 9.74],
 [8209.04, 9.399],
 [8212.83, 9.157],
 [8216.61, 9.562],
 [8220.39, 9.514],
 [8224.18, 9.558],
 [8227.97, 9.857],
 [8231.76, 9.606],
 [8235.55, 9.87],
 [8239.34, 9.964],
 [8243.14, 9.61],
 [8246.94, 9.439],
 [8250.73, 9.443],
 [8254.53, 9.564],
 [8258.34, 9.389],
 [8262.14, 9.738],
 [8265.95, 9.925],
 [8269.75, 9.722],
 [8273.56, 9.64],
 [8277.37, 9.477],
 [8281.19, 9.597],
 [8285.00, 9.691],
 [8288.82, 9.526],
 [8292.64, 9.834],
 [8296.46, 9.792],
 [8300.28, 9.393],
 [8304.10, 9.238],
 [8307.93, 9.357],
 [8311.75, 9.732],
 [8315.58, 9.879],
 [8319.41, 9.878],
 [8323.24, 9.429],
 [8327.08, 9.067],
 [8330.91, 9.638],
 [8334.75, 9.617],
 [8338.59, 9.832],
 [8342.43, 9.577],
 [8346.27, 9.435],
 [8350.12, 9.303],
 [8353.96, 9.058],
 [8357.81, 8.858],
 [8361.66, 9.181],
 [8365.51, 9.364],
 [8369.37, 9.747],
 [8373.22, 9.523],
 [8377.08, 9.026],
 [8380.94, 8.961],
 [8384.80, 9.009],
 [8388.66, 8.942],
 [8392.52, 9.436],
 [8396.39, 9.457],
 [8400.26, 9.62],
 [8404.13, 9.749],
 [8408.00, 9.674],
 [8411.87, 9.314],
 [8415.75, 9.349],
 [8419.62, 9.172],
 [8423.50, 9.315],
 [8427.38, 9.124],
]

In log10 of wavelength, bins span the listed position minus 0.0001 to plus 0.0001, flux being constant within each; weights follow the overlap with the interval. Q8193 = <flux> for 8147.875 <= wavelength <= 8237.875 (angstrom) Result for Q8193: 9.48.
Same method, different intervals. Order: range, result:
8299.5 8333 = 9.52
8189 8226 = 9.44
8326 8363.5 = 9.36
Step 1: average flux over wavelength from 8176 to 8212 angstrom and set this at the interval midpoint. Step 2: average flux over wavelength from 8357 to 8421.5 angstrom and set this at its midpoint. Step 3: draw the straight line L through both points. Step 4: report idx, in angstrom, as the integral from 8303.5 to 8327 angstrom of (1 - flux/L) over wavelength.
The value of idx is -0.6 angstrom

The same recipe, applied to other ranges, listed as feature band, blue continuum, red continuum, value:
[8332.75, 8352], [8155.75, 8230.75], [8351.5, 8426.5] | -0.45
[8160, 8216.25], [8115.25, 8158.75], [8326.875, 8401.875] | 1.27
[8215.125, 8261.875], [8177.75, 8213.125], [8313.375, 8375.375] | -1.36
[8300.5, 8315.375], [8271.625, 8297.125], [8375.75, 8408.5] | 0.13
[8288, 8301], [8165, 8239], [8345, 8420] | -0.39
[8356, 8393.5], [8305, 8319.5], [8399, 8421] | 1.37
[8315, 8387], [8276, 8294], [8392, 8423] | 1.20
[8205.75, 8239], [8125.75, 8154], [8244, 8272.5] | 0.12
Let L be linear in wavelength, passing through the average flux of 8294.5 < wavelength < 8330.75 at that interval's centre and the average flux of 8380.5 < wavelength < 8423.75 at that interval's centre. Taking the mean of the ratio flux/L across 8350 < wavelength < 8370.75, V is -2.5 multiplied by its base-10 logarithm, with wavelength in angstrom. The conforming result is 0.02 mag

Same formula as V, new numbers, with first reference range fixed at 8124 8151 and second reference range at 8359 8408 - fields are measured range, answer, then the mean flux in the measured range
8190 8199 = 0.03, 9.39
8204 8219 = 0.02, 9.45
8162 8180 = 0.01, 9.56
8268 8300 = -0.02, 9.64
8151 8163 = 0.03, 9.48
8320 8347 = -0.01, 9.54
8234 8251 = -0.01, 9.68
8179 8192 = 0.06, 9.11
